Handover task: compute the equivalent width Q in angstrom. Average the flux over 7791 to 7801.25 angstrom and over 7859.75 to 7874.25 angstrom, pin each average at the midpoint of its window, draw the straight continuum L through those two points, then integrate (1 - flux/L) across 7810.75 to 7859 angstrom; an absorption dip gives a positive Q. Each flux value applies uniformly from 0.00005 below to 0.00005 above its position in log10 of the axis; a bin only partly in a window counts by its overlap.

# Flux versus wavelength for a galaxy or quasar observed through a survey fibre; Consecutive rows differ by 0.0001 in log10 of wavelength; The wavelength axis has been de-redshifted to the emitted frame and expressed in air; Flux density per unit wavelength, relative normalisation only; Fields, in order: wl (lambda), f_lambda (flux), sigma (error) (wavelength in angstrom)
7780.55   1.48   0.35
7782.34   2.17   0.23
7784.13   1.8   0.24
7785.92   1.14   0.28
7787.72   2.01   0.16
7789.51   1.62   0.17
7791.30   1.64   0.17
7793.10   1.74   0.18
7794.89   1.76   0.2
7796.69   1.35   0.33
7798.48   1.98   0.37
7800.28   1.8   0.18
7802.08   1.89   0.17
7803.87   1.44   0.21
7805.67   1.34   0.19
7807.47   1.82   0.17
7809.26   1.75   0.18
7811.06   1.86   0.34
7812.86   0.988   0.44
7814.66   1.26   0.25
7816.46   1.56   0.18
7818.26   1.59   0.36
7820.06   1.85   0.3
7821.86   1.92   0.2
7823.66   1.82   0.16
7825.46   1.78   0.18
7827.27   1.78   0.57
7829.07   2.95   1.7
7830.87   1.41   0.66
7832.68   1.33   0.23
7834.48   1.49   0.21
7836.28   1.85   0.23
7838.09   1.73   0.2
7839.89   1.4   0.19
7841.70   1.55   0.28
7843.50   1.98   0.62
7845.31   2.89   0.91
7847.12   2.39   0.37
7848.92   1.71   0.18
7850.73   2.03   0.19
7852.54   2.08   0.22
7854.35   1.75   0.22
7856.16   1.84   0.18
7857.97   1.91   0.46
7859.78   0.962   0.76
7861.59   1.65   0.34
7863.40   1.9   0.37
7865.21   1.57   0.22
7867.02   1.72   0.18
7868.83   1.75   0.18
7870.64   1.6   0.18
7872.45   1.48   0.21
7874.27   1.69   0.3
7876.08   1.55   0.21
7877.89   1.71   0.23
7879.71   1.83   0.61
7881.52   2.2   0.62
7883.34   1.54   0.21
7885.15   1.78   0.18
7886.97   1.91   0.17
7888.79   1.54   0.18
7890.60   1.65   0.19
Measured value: -4.0 angstrom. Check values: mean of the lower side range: 1.72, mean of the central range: 1.8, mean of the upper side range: 1.62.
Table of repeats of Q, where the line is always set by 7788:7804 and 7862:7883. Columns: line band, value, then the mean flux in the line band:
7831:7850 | -1.1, 1.82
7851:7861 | 0.0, 1.73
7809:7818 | 1.3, 1.47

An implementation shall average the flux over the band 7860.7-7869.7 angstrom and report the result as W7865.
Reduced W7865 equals 1.72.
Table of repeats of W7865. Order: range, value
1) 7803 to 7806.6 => 1.39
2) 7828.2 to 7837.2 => 1.8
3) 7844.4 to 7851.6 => 2.26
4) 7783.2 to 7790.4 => 1.65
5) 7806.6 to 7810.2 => 1.79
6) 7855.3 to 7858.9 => 1.87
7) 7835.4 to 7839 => 1.79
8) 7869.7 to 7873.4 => 1.54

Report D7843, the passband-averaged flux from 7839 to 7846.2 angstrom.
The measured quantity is 1.95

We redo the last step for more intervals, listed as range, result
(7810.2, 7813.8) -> 1.42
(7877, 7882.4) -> 1.91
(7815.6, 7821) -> 1.67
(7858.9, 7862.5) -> 1.31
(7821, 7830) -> 2.05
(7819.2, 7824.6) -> 1.86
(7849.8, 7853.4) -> 2.05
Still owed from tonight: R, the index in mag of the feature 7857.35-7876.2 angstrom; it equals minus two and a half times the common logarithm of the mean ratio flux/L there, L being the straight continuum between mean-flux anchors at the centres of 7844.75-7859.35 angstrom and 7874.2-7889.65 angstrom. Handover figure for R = 0.17 mag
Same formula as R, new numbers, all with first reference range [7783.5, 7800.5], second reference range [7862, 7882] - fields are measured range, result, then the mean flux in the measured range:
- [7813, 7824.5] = 0.045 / 1.62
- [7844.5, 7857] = -0.222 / 2.09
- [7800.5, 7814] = 0.063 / 1.59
